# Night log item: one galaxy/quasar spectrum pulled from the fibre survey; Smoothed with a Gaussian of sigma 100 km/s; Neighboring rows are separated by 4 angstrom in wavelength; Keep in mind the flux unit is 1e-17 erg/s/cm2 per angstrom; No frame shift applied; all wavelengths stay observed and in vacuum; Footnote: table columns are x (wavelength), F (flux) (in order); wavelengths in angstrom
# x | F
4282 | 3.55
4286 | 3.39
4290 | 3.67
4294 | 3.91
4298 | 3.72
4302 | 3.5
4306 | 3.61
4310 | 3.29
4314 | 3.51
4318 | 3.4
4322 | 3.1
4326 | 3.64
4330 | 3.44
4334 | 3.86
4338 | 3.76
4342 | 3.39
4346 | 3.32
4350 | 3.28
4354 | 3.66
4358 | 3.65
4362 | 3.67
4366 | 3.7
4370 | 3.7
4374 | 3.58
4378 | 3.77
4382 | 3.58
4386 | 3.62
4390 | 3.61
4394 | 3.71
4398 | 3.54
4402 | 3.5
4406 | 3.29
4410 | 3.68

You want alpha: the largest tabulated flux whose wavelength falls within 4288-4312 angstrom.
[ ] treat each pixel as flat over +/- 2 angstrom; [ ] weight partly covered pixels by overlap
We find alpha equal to 3.91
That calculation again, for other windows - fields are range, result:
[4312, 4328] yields 3.64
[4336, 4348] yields 3.76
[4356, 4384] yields 3.77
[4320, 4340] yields 3.86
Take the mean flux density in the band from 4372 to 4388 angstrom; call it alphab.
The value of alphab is 3.64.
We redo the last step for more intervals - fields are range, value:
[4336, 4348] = 3.49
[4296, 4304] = 3.61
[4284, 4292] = 3.53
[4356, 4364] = 3.66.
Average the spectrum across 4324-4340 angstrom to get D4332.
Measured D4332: 3.67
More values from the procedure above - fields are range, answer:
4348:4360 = 3.53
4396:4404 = 3.52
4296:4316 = 3.53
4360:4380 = 3.68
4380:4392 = 3.6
